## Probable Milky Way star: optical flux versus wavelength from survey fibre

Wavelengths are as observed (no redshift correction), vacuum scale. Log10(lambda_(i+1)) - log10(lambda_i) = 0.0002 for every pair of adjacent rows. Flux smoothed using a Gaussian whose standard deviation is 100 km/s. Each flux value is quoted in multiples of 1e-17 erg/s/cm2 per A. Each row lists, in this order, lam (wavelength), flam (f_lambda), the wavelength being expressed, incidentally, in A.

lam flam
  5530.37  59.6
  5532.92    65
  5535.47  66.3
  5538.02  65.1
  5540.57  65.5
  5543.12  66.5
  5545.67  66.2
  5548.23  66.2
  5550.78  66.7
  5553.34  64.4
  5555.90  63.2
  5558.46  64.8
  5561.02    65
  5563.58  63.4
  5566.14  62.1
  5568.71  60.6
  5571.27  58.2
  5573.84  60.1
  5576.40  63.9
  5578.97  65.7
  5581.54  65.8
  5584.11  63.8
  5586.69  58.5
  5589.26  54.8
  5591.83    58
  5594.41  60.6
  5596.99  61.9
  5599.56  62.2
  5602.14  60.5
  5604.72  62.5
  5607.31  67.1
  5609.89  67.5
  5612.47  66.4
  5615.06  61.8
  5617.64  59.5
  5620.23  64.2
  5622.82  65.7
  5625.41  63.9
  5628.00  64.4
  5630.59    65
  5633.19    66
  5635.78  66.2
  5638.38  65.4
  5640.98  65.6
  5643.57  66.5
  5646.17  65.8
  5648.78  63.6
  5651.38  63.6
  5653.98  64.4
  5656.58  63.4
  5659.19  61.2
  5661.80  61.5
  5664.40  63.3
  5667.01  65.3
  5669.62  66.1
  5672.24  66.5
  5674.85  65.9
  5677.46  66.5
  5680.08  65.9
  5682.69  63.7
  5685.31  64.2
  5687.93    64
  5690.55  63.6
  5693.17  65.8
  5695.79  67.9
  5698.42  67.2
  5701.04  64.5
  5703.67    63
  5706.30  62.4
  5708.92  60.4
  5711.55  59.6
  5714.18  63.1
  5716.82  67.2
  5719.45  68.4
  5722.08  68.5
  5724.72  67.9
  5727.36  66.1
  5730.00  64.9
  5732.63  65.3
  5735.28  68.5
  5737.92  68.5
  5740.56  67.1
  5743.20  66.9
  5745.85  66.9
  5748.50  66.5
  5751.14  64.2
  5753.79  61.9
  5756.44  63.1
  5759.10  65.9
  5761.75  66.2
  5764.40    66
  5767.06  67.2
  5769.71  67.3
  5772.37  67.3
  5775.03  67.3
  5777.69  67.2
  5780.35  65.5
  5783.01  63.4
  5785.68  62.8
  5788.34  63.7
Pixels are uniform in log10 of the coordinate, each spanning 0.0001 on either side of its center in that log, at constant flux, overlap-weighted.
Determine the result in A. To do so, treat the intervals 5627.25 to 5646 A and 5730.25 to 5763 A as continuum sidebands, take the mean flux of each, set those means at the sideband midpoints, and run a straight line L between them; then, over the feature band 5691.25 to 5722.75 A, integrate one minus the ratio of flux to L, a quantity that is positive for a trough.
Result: 0.5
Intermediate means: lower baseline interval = 65.6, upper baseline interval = 65.9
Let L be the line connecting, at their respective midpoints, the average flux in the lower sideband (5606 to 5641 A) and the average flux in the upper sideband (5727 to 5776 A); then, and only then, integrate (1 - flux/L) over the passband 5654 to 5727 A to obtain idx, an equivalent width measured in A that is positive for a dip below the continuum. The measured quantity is 0.9 A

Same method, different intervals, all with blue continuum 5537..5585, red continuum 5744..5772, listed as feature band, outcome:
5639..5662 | 0.23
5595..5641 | 0.28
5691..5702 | -0.18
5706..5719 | 0.46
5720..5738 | -0.46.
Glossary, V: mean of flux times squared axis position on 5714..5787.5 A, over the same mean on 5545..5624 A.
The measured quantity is 1.11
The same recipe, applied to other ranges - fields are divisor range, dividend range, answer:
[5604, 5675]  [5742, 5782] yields 1.07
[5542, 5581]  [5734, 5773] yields 1.11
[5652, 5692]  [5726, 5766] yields 1.05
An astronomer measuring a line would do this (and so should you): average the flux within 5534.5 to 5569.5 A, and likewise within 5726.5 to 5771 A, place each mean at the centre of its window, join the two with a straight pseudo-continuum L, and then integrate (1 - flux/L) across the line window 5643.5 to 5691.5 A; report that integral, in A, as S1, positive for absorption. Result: 0.8 A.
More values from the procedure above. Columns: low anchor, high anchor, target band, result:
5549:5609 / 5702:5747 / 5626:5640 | -0.4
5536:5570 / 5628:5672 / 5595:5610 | 0.3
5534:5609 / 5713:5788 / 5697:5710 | 0.3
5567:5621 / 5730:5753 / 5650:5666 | 0.3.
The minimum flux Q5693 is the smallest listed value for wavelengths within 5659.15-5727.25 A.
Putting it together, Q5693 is 59.6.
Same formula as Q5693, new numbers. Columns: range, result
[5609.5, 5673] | 59.5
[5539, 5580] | 58.2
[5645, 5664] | 61.2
